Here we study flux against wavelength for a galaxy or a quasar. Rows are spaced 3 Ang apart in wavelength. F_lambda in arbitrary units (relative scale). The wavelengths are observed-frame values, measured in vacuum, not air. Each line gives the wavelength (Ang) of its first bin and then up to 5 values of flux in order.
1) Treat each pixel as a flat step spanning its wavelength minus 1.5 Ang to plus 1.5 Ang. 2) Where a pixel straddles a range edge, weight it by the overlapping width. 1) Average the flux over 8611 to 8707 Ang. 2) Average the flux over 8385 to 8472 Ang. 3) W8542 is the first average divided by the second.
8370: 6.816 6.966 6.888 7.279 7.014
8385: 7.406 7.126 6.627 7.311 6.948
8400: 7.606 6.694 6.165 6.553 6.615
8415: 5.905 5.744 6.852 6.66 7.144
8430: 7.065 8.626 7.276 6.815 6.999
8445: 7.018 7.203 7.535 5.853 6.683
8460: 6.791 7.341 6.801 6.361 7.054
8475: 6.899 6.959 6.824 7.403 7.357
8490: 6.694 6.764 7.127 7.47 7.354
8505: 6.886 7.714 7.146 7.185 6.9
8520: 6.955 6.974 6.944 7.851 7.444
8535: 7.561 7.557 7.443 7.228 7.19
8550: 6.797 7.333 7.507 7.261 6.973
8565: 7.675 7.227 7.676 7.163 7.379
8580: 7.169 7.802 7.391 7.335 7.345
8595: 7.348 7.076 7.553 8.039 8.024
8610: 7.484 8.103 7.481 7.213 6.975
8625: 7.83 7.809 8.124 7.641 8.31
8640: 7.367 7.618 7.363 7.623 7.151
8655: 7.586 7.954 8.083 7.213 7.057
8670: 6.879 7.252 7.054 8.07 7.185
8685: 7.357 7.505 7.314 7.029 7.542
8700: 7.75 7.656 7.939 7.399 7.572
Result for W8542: 1.1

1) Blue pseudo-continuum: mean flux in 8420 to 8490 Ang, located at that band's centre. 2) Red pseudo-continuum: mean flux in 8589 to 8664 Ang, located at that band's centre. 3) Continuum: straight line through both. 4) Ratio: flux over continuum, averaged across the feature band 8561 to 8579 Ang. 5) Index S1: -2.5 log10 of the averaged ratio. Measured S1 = 0.01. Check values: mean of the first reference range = 7.02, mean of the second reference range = 7.61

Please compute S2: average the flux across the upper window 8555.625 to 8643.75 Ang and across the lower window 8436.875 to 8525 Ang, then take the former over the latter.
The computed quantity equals 1.08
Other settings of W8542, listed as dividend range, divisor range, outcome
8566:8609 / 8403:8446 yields 1.10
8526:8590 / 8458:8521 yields 1.05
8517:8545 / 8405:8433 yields 1.10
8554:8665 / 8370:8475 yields 1.09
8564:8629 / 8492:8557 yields 1.04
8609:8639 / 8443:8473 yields 1.12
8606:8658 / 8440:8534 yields 1.08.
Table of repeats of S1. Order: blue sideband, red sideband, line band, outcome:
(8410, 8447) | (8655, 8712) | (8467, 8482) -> 0.03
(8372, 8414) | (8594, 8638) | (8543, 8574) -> 0.03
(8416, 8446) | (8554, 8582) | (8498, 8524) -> 0.00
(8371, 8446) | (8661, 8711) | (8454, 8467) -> 0.04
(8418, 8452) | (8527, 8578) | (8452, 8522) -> 0.04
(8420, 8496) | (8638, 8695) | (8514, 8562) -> -0.01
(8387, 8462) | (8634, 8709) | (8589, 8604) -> -0.01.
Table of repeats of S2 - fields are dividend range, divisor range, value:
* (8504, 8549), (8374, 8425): 1.07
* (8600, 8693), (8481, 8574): 1.04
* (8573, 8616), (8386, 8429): 1.12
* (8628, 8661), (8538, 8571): 1.06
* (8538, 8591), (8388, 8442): 1.07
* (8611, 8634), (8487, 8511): 1.07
